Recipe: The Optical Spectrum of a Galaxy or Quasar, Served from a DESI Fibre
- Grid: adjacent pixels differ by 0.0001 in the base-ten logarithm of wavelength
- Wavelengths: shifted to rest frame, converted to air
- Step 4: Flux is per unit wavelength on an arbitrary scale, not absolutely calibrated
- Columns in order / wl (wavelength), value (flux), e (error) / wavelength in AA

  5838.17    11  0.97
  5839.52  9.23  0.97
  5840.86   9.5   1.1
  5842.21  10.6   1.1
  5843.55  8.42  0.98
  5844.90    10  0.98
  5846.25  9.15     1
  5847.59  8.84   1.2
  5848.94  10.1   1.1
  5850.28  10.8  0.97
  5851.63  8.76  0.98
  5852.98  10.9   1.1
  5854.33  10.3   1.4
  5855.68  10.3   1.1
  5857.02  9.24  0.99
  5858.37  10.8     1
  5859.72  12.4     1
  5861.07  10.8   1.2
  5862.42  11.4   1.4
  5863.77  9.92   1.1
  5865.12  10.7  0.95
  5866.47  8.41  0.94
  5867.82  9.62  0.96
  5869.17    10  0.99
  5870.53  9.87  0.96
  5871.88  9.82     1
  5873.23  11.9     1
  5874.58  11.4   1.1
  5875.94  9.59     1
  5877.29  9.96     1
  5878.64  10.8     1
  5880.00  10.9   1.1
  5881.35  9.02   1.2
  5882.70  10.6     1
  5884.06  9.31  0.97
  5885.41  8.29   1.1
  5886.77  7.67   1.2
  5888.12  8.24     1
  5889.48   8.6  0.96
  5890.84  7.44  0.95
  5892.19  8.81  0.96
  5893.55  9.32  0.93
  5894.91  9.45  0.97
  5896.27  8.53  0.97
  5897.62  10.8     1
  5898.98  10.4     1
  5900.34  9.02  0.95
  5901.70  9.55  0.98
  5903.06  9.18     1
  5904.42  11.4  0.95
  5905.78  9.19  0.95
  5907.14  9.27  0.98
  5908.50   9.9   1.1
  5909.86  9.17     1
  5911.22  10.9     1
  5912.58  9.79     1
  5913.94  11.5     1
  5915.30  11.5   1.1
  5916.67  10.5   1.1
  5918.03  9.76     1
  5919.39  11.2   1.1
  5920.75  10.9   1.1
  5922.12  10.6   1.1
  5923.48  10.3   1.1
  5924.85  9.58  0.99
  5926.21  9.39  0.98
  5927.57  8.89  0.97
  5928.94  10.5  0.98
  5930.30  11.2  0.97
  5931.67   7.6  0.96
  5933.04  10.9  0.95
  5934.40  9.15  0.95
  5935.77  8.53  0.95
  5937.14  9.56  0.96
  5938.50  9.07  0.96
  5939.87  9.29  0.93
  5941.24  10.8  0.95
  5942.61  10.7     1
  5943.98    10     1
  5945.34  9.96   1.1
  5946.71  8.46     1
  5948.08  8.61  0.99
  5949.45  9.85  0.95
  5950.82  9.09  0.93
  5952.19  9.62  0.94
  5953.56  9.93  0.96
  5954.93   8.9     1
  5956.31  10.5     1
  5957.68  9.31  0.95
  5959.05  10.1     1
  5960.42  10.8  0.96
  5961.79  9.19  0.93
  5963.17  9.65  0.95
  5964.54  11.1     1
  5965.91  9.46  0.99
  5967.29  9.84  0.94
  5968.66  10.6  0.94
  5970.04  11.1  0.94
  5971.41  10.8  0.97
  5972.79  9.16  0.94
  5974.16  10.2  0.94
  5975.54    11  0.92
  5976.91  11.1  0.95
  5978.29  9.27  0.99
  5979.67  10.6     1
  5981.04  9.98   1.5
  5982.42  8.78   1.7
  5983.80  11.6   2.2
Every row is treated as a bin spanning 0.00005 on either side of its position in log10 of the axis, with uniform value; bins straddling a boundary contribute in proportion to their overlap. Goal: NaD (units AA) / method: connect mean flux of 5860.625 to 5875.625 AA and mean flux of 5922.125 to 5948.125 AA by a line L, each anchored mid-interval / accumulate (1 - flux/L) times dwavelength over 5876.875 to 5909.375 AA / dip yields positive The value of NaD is 2.18 AA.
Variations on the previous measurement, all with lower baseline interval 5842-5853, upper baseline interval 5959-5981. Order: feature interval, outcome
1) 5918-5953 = 1.11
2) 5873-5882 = -0.62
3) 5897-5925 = -0.77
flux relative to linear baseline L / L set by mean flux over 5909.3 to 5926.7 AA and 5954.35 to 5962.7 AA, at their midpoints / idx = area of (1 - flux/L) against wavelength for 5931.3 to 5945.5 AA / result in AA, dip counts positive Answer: 0.7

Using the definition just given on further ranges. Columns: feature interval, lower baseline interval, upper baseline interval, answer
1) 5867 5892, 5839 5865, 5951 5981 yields 1.3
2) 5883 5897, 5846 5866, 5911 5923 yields 2.5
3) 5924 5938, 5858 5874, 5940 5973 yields 0.7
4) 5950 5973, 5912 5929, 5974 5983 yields 0.5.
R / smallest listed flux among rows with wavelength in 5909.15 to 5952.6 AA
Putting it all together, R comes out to 7.6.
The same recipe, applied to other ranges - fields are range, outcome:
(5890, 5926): 7.44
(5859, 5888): 7.67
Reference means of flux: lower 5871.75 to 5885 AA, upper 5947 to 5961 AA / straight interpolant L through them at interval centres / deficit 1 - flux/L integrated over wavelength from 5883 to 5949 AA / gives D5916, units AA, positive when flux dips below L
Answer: 2.1 AA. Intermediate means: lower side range 10.3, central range 9.65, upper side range 9.63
